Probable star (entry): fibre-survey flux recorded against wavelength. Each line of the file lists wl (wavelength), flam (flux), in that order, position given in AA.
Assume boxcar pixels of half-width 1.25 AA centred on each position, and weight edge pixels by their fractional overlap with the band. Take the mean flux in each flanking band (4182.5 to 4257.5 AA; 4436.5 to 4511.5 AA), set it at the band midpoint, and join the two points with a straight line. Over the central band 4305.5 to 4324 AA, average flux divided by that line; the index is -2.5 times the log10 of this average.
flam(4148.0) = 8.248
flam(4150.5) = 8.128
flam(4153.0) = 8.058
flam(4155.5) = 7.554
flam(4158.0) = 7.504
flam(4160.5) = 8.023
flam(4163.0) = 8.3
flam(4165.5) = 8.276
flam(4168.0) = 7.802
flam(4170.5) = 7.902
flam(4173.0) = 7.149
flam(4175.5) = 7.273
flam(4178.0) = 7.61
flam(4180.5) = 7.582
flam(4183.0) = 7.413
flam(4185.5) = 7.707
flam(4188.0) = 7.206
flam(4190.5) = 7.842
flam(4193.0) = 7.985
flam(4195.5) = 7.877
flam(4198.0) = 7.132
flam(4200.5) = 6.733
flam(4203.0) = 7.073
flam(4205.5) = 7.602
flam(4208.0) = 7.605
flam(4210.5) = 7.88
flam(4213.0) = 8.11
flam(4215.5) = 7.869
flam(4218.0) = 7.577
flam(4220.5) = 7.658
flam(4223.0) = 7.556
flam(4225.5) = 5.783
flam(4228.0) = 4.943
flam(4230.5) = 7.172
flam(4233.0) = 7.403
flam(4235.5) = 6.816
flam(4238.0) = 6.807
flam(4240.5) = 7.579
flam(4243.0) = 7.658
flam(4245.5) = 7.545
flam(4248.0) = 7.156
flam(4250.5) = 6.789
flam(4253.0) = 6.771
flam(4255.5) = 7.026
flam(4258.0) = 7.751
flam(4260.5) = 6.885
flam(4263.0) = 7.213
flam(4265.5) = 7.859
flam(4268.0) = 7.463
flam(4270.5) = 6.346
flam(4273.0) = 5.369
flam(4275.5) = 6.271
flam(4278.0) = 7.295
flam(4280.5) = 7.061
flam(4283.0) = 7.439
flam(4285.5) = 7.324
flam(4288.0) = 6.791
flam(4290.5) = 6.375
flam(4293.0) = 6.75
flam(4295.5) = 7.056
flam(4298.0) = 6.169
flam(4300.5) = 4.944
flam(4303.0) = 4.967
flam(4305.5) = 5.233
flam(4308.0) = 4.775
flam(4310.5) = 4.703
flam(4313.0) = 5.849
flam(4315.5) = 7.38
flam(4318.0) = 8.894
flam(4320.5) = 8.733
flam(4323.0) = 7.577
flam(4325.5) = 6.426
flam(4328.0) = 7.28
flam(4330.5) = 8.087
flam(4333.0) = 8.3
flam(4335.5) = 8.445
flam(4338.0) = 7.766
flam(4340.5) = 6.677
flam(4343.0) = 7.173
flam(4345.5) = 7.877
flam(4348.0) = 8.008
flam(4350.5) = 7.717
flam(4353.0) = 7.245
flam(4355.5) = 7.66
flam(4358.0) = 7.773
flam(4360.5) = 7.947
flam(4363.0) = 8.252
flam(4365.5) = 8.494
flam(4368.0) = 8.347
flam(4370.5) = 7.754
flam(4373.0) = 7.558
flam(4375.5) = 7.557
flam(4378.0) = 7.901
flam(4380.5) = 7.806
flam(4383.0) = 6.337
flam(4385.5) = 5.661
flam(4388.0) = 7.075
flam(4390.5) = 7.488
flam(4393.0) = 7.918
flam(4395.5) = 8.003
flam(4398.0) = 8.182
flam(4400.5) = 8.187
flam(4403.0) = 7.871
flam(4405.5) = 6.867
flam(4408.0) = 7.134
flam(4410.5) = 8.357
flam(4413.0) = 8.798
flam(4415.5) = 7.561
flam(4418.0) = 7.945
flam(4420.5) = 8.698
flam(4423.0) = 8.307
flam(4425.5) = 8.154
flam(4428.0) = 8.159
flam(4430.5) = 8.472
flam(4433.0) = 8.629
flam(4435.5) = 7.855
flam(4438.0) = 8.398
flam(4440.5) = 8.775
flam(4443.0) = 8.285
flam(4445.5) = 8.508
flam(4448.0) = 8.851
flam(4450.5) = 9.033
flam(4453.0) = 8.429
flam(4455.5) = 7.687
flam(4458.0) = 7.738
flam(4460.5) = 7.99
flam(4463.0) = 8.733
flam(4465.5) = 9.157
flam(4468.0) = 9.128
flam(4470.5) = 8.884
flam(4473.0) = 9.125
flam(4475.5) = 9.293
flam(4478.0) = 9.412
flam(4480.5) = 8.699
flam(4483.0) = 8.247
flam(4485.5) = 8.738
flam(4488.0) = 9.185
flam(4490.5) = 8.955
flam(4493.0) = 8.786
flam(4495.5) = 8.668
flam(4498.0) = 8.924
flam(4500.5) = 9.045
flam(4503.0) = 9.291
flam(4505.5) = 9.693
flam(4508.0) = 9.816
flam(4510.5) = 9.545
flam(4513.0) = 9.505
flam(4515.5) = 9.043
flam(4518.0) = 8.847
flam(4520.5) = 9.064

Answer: 0.170 mag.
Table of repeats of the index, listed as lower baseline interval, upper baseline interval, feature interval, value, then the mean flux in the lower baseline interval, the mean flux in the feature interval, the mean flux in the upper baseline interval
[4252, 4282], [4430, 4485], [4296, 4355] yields 0.07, 6.95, 6.98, 8.61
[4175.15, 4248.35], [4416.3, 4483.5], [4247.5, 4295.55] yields 0.10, 7.34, 6.94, 8.54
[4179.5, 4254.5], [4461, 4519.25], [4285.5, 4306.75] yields 0.26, 7.29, 6.11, 9.06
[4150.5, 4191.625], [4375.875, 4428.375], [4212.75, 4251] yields 0.09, 7.71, 7.13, 7.72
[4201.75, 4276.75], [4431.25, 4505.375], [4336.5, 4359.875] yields 0.04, 7.12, 7.56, 8.72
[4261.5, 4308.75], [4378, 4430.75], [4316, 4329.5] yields -0.13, 6.48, 7.77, 7.75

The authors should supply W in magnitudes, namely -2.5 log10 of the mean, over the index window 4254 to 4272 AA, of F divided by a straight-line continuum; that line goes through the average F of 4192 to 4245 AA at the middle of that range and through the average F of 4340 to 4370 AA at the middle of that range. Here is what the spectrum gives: 0.038 mag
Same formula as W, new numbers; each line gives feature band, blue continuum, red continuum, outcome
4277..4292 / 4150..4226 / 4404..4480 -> 0.128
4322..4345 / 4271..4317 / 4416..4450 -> -0.106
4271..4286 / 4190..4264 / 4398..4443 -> 0.114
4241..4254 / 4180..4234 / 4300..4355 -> 0.004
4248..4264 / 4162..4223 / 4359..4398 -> 0.081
